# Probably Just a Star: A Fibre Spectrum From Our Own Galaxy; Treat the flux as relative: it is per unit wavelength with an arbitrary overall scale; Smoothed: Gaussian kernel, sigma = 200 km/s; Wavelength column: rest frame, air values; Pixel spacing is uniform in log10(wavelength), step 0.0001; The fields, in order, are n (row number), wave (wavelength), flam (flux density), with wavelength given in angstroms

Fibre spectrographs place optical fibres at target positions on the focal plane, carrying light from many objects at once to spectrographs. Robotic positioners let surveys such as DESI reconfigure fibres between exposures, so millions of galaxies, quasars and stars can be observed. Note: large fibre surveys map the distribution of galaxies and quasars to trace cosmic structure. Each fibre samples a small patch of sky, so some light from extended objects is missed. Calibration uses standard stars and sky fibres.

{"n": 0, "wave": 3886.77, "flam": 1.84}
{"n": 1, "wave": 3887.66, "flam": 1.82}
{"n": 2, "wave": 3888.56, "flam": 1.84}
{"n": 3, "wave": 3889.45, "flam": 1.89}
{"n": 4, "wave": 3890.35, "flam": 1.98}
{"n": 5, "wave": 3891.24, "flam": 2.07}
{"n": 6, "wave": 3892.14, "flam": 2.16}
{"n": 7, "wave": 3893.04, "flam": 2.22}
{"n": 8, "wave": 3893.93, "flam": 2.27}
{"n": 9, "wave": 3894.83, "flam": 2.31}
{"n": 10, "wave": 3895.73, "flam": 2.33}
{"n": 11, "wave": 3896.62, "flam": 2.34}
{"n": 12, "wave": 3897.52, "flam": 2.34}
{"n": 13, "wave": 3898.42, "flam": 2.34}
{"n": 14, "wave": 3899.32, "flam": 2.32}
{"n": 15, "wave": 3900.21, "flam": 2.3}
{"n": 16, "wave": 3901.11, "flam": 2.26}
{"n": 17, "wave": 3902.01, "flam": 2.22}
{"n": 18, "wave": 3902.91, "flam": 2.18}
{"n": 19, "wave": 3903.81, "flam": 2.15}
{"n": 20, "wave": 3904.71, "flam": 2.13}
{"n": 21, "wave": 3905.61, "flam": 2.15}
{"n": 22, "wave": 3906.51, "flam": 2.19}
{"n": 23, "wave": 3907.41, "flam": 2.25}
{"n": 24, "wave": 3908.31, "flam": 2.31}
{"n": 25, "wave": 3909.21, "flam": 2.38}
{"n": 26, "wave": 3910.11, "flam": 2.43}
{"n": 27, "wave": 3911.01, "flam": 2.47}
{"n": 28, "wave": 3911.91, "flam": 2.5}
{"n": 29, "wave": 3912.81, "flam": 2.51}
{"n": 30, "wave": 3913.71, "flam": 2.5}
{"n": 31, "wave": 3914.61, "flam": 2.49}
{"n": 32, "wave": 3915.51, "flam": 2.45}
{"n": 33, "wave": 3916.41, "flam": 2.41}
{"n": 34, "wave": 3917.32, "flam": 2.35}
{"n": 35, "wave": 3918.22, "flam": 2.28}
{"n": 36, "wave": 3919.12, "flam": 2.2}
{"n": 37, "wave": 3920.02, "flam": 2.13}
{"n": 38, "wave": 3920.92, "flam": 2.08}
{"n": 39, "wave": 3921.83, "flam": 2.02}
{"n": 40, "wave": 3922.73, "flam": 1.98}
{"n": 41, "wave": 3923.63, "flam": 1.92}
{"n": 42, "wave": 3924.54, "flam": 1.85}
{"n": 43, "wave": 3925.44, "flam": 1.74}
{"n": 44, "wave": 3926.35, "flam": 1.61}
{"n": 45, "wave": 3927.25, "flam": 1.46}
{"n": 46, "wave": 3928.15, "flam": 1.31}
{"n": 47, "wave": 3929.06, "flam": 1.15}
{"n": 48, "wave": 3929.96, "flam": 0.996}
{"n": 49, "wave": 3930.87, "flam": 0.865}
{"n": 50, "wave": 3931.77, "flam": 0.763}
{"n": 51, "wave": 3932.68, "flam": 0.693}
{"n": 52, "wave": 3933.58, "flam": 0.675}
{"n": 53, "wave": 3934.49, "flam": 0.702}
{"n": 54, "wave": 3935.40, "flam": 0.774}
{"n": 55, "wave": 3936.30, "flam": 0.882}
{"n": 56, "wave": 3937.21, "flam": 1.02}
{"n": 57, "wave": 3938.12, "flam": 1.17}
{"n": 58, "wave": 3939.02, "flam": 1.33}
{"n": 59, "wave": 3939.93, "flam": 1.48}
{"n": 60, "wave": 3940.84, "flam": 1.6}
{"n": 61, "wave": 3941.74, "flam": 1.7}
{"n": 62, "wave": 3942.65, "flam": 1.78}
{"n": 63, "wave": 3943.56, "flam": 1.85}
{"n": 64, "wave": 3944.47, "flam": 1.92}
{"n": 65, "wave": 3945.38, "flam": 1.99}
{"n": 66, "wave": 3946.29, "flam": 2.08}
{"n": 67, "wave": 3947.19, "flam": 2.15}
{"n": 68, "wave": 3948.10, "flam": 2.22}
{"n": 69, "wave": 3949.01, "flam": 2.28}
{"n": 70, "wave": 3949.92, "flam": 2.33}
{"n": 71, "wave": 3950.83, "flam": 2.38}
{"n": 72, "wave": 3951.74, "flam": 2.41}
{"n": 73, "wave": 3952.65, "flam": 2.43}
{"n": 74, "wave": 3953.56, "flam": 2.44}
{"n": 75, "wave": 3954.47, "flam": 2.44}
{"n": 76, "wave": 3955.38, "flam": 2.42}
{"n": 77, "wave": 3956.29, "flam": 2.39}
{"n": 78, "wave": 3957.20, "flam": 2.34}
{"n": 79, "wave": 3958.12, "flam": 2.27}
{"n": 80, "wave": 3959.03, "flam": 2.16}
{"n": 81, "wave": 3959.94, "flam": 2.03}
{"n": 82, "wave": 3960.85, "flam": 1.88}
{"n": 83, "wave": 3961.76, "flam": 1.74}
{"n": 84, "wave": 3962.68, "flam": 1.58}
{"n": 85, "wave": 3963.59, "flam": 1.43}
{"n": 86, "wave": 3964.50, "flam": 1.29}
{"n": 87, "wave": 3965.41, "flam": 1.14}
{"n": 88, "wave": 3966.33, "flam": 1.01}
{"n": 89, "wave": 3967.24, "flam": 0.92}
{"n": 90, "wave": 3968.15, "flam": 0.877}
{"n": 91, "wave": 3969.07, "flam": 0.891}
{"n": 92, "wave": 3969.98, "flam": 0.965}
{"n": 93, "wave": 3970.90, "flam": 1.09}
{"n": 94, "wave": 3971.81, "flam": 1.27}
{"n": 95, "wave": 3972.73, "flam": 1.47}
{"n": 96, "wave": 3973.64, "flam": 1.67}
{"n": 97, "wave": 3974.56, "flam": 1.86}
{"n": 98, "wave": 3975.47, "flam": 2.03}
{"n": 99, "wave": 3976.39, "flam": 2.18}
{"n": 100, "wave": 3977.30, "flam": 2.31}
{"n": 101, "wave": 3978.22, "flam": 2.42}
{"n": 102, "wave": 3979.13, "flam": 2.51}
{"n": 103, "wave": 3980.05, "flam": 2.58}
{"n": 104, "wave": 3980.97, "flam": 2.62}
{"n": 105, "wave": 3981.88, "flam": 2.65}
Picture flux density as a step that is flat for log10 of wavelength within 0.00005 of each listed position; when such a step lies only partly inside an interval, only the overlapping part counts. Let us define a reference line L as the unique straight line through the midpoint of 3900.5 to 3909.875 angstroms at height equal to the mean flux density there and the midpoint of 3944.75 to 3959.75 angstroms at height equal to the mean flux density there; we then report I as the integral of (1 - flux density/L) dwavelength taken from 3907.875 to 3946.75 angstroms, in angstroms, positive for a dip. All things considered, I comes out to 8.86 angstroms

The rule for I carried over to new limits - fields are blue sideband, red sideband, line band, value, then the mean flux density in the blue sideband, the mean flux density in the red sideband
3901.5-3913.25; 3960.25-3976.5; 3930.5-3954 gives 1.65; 2.3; 1.39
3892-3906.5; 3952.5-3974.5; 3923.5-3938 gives 6.17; 2.25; 1.66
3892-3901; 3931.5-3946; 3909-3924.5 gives -4.03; 2.3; 1.29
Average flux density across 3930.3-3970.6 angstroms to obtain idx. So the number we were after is 1.63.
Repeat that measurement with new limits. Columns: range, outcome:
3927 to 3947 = 1.29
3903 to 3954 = 1.86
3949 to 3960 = 2.34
